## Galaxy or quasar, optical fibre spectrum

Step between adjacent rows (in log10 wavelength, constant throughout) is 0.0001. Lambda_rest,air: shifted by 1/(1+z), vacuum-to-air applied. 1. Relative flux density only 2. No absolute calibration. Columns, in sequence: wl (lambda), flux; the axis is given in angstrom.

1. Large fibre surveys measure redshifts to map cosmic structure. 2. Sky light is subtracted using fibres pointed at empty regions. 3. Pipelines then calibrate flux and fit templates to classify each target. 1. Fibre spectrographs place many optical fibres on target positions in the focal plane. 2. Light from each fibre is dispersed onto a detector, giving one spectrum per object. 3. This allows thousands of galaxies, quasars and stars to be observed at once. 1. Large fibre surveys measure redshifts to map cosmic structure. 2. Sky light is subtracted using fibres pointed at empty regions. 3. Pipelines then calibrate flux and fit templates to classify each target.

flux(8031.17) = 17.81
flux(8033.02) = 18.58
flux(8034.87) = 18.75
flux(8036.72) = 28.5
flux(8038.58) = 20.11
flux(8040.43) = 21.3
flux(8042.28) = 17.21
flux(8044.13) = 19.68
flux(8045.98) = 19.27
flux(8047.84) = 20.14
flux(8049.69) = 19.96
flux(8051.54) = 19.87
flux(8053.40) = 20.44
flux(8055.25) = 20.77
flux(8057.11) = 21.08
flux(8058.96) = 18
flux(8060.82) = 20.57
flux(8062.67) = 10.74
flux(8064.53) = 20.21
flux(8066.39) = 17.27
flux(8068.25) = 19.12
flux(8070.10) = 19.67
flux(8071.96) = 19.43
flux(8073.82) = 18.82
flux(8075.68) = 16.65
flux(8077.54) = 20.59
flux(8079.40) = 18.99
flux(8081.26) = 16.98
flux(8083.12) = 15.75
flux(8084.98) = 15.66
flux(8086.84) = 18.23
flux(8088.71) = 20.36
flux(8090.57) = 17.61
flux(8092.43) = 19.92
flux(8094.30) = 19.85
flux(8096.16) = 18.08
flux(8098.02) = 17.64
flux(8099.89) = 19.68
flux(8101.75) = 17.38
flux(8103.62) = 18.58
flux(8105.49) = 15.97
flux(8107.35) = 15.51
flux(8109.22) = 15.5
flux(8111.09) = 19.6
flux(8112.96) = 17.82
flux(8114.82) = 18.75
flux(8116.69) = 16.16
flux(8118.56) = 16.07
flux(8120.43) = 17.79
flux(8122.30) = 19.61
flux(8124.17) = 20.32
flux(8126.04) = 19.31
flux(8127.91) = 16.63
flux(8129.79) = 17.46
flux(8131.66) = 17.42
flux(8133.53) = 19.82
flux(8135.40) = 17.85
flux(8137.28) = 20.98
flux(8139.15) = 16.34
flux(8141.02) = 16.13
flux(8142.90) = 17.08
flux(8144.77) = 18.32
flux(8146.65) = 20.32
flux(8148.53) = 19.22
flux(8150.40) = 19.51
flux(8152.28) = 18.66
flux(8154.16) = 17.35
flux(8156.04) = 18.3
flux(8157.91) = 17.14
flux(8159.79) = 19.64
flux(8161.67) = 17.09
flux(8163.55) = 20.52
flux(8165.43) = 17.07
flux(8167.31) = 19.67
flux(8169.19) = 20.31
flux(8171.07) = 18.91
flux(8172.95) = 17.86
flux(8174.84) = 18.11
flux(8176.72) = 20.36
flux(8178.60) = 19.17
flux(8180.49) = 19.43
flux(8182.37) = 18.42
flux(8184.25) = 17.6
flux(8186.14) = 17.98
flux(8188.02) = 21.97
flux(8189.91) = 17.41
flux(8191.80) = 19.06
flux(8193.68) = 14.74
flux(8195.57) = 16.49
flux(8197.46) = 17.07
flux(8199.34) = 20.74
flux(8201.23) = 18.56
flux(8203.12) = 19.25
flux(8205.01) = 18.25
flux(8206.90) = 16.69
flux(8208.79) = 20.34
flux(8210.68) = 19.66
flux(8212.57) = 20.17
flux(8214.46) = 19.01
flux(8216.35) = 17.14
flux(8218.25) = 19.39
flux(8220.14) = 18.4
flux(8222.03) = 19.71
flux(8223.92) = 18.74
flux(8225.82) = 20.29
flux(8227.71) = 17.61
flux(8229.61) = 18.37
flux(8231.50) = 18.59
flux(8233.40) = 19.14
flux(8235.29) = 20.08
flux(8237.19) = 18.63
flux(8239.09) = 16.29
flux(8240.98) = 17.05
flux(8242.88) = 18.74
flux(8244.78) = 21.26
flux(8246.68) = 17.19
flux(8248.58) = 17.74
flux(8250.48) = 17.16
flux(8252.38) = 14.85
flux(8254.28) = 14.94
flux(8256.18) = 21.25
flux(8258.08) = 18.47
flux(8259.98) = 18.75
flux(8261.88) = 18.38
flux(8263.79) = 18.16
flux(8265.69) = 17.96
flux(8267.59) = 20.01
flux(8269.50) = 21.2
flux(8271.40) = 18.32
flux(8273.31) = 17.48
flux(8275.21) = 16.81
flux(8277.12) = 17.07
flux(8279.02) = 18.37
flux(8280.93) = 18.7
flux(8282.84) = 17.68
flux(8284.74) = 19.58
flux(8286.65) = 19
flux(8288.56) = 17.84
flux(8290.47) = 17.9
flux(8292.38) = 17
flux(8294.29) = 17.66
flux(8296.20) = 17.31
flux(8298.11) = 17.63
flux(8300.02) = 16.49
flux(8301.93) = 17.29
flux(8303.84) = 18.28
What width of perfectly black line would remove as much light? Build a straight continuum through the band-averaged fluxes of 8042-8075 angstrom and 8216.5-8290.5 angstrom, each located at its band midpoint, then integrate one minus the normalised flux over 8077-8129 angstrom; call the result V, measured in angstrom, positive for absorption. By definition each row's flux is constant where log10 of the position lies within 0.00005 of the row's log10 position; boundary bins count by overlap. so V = 2.5 angstrom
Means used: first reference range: 19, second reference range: 18.4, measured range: 18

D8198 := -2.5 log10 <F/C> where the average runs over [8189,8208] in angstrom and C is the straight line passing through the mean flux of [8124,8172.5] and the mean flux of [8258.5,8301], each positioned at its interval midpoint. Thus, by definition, 0.03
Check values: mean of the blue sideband 18.5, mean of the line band 17.8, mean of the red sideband 18.2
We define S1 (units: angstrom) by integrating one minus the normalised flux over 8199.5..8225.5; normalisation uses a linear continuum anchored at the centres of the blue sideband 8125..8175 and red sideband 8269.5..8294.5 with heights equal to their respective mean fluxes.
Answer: -1.0 angstrom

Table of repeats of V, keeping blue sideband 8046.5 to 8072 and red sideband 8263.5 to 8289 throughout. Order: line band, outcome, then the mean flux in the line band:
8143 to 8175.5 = 0.2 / 18.7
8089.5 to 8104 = 0.3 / 18.6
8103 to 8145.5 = 2.5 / 17.8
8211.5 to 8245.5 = -0.4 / 18.8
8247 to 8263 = 0.7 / 17.7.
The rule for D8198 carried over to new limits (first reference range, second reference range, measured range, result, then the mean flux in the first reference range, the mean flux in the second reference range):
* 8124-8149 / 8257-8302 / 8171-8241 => -0.02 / 18.3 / 18.2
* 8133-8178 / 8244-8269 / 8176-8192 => -0.03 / 18.6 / 18.2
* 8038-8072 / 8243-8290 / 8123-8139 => 0.01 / 19.2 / 18.3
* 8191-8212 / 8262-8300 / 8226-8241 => -0.01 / 18.3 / 18.2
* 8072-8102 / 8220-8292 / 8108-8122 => 0.05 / 18.3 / 18.3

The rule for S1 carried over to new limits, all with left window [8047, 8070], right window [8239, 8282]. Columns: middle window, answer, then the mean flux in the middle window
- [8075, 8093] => 0.82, 18.1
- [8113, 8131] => 0.73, 18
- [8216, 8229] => -0.37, 18.8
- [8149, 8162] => 0.19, 18.3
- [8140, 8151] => 0.16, 18.4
